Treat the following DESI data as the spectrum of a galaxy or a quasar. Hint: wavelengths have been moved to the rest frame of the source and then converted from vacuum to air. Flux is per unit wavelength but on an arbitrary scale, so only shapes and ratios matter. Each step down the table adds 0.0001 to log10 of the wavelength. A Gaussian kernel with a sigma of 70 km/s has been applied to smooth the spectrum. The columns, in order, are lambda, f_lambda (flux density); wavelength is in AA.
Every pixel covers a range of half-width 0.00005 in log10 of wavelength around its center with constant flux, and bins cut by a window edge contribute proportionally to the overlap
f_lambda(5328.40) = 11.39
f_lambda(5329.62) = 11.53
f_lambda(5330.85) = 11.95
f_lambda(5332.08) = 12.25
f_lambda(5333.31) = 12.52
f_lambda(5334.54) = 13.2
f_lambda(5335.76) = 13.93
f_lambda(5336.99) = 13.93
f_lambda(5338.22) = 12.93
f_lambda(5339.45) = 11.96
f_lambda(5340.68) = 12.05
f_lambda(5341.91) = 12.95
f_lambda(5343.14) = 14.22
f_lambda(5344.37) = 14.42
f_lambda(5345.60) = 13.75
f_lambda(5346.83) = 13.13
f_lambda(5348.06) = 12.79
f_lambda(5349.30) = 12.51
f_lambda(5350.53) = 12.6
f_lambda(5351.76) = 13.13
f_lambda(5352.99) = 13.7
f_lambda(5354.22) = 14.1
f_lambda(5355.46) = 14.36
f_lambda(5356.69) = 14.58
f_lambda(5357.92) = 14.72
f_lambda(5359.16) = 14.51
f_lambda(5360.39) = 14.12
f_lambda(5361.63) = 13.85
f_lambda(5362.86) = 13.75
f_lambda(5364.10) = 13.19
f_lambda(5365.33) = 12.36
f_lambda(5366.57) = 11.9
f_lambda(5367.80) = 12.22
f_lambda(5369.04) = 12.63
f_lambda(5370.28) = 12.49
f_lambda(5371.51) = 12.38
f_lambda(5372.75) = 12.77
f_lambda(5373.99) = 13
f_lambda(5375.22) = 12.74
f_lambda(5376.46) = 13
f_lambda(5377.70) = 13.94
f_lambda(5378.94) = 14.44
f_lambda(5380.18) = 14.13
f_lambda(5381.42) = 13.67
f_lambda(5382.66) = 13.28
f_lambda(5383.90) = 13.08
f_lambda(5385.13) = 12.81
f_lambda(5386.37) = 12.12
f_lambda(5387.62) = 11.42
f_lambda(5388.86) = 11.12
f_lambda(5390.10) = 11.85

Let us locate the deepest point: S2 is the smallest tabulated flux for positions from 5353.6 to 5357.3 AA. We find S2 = 14.1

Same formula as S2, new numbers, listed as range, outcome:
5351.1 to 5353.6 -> 13.13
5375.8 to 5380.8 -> 13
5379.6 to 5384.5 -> 13.08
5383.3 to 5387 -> 12.12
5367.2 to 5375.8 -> 12.22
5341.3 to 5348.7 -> 12.79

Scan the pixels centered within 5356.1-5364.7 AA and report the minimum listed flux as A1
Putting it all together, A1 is 13.19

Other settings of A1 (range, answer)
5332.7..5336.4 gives 12.52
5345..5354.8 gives 12.51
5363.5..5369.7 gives 11.9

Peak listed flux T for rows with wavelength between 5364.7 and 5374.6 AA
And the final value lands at 13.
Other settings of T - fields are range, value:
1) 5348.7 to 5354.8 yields 14.1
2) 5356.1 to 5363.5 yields 14.72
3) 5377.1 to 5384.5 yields 14.44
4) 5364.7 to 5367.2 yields 12.36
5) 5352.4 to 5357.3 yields 14.58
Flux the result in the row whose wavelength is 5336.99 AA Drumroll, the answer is 13.93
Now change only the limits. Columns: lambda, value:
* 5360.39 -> 14.12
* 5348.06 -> 12.79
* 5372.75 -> 12.77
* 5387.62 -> 11.42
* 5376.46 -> 13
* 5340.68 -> 12.05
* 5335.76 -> 13.93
